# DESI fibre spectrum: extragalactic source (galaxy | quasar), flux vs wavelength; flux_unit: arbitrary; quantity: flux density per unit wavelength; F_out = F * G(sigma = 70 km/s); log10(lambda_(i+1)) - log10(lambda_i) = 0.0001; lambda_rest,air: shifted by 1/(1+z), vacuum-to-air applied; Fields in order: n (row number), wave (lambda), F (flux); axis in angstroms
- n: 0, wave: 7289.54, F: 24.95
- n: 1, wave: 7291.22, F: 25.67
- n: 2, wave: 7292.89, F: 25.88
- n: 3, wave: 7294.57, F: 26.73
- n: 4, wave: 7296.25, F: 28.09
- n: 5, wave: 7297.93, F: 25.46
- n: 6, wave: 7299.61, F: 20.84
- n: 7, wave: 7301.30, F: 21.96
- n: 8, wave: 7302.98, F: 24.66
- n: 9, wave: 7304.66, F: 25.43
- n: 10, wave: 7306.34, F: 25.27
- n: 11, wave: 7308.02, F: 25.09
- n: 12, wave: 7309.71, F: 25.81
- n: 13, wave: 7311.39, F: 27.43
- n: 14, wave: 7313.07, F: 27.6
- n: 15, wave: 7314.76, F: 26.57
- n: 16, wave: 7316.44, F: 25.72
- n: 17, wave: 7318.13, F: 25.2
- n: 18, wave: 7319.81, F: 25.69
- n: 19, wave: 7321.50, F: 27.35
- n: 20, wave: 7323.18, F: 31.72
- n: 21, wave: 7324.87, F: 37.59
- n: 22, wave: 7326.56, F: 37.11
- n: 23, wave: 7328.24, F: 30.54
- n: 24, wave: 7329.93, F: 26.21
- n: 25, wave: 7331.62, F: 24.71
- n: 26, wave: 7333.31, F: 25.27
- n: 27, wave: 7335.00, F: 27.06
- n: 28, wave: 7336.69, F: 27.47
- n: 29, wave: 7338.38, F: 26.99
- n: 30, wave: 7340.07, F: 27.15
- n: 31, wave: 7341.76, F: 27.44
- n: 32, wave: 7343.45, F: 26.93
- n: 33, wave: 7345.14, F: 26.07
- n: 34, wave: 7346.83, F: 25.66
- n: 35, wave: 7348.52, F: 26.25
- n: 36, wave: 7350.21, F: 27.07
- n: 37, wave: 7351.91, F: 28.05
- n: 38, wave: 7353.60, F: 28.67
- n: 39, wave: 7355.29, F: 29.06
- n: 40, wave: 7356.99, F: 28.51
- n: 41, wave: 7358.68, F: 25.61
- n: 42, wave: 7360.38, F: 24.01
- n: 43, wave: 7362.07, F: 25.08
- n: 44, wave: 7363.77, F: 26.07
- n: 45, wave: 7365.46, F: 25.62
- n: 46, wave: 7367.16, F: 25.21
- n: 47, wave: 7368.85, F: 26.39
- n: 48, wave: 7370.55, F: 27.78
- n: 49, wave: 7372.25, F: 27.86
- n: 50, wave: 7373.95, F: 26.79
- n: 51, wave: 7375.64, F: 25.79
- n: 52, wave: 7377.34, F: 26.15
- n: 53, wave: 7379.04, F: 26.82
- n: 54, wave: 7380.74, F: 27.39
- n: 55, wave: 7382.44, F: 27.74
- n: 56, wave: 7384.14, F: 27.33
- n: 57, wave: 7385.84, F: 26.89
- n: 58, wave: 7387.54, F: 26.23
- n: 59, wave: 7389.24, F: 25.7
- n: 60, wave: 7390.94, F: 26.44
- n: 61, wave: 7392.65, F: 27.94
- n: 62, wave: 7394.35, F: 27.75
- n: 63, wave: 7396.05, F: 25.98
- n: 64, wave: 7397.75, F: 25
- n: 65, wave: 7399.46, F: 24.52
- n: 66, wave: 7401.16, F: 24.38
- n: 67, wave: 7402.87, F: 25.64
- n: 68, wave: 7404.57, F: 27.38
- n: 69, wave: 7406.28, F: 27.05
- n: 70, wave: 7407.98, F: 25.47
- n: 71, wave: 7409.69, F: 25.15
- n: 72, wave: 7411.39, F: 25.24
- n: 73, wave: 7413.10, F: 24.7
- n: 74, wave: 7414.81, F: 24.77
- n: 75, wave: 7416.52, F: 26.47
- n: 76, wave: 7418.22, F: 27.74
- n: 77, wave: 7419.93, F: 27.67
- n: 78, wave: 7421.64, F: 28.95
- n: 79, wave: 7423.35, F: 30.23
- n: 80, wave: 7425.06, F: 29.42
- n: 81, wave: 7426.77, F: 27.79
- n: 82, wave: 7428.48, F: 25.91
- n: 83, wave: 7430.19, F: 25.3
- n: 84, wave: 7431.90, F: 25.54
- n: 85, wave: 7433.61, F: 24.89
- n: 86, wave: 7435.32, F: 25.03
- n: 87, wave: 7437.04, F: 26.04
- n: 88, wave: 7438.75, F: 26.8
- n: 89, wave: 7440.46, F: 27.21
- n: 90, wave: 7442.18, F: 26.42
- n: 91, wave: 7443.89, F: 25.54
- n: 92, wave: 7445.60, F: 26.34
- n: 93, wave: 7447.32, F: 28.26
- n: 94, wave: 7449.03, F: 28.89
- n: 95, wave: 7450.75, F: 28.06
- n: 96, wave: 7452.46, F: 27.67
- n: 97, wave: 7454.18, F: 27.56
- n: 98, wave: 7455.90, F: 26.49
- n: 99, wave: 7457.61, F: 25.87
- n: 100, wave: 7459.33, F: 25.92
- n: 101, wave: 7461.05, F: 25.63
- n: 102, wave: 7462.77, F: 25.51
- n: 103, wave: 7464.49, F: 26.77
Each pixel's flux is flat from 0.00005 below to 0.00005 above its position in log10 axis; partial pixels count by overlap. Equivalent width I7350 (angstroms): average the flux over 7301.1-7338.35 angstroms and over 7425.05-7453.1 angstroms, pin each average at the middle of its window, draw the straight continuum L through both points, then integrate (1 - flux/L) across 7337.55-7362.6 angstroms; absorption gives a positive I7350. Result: 0.4 angstroms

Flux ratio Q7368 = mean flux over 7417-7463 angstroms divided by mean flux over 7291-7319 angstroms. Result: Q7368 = 1.06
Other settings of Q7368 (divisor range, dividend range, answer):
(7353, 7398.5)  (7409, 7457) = 1.01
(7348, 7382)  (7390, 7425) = 0.99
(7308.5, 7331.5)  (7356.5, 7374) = 0.92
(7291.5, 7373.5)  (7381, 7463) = 0.99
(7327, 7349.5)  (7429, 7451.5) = 0.98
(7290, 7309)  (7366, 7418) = 1.05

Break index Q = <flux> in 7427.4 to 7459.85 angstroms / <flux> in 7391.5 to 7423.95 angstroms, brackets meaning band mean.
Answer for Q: 1.01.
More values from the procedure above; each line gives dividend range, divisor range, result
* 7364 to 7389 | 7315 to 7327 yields 0.90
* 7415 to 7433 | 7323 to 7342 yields 0.94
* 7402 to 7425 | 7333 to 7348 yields 1.00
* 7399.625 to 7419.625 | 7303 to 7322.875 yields 0.99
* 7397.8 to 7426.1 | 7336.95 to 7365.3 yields 0.99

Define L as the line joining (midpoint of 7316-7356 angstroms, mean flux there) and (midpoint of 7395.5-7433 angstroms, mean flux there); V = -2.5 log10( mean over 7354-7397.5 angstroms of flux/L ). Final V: 0.02 mag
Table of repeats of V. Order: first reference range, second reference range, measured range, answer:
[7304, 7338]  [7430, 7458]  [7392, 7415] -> 0.049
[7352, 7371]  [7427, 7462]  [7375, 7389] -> -0.008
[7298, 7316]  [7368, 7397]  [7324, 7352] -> -0.092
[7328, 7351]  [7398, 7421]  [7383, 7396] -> -0.032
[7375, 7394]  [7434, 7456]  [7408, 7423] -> 0.018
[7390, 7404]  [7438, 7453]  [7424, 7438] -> 0.023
